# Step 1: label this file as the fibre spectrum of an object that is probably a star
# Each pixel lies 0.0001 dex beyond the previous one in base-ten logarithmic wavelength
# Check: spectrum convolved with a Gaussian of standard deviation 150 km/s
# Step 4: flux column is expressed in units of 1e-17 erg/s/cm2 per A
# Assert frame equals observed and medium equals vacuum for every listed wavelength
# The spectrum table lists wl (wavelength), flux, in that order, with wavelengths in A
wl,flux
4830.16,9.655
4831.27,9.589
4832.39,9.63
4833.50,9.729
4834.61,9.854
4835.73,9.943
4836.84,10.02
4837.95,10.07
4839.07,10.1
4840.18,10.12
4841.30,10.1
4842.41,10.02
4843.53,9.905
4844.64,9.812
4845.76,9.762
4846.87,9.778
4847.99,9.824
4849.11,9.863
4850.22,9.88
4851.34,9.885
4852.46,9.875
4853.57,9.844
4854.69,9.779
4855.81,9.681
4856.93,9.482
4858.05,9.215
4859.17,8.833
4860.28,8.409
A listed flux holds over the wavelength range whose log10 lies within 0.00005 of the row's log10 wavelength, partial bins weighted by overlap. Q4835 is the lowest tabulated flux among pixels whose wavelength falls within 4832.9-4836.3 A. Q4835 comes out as 9.729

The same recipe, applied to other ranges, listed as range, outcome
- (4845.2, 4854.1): 9.762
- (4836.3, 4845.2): 9.812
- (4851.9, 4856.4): 9.681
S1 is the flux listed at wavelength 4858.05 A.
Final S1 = 9.215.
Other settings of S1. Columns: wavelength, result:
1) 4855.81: 9.681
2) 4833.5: 9.729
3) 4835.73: 9.943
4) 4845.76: 9.762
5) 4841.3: 10.1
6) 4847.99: 9.824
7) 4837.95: 10.07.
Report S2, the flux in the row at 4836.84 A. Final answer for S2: 10.02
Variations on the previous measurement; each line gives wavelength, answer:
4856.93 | 9.482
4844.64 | 9.812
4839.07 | 10.1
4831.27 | 9.589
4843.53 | 9.905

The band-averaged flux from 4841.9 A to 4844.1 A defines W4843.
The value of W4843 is 9.96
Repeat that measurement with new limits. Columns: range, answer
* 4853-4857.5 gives 9.7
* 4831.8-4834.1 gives 9.68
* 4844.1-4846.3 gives 9.77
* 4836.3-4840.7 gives 10.1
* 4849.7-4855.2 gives 9.85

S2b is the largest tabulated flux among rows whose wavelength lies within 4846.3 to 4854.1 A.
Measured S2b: 9.885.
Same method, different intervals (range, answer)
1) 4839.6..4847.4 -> 10.12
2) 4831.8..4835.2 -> 9.854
